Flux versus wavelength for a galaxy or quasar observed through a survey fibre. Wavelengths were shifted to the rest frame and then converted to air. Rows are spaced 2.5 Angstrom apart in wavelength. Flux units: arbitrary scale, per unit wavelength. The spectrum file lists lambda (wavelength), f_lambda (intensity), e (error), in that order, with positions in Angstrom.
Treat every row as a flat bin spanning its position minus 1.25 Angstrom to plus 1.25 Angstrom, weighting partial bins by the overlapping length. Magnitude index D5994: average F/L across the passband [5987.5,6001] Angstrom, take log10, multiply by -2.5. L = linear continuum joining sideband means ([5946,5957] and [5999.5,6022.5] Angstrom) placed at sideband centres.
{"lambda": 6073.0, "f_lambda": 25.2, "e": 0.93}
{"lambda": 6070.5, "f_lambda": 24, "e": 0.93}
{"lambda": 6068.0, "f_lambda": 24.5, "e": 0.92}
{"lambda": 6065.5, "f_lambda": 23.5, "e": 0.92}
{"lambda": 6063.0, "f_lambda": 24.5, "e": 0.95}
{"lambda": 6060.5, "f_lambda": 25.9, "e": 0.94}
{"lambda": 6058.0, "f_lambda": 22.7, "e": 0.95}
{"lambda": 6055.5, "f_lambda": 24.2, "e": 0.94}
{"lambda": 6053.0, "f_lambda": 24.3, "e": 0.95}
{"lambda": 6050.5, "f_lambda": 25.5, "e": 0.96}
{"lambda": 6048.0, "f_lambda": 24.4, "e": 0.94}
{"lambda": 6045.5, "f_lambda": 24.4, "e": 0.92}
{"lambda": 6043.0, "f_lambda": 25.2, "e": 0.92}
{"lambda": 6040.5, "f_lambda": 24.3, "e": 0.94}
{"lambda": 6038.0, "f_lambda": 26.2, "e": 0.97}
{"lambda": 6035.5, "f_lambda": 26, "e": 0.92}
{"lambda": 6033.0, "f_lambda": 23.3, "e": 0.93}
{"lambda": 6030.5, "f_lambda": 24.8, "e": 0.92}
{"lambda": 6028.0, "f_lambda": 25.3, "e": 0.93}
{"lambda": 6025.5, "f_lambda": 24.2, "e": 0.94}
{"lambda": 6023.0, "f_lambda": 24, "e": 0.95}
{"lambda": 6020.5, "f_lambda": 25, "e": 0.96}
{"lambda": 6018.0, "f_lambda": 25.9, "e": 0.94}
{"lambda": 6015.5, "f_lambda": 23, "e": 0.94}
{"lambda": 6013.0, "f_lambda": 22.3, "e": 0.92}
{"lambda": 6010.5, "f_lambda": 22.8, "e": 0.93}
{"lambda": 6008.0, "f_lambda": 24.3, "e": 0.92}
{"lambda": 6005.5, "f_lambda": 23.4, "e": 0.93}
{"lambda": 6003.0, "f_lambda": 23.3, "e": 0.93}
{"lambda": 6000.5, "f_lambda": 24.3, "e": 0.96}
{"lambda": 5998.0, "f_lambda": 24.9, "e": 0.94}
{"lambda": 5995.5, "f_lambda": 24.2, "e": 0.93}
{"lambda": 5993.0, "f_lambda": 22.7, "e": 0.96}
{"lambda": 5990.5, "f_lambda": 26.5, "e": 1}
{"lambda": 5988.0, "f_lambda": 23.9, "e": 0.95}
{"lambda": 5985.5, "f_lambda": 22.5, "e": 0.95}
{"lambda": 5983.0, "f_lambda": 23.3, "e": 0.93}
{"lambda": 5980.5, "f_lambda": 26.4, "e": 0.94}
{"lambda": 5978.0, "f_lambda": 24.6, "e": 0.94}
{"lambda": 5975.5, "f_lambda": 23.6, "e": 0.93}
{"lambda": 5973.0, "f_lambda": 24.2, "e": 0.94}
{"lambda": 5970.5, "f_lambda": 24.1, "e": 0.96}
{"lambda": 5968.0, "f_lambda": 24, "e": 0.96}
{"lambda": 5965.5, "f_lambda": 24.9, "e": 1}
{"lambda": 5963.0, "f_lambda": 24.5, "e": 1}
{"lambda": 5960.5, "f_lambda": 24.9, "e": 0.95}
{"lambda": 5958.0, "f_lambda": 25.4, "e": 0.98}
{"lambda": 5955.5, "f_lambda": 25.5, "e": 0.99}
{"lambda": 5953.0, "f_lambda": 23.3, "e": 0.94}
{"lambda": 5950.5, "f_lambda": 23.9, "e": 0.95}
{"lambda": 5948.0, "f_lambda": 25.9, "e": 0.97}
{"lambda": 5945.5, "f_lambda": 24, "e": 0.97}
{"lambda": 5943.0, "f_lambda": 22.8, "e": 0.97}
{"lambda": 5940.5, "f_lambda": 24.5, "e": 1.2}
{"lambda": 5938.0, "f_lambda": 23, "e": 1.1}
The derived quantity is -0.02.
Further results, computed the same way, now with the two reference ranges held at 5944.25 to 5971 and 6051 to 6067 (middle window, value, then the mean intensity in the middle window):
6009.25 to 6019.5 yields 0.04 mag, 23.5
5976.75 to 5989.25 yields 0.02 mag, 24.1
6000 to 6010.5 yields 0.03 mag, 23.7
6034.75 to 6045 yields -0.04 mag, 25.3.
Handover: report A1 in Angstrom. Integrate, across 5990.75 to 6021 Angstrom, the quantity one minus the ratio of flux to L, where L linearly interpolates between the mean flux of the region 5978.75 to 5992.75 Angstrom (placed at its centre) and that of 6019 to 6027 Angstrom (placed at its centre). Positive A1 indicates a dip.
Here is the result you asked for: 0.7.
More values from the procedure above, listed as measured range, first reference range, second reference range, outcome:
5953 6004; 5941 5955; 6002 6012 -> -1.3 Angstrom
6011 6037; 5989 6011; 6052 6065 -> -0.2 Angstrom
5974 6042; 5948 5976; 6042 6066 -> 0.6 Angstrom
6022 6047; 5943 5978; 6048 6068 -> -0.4 Angstrom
